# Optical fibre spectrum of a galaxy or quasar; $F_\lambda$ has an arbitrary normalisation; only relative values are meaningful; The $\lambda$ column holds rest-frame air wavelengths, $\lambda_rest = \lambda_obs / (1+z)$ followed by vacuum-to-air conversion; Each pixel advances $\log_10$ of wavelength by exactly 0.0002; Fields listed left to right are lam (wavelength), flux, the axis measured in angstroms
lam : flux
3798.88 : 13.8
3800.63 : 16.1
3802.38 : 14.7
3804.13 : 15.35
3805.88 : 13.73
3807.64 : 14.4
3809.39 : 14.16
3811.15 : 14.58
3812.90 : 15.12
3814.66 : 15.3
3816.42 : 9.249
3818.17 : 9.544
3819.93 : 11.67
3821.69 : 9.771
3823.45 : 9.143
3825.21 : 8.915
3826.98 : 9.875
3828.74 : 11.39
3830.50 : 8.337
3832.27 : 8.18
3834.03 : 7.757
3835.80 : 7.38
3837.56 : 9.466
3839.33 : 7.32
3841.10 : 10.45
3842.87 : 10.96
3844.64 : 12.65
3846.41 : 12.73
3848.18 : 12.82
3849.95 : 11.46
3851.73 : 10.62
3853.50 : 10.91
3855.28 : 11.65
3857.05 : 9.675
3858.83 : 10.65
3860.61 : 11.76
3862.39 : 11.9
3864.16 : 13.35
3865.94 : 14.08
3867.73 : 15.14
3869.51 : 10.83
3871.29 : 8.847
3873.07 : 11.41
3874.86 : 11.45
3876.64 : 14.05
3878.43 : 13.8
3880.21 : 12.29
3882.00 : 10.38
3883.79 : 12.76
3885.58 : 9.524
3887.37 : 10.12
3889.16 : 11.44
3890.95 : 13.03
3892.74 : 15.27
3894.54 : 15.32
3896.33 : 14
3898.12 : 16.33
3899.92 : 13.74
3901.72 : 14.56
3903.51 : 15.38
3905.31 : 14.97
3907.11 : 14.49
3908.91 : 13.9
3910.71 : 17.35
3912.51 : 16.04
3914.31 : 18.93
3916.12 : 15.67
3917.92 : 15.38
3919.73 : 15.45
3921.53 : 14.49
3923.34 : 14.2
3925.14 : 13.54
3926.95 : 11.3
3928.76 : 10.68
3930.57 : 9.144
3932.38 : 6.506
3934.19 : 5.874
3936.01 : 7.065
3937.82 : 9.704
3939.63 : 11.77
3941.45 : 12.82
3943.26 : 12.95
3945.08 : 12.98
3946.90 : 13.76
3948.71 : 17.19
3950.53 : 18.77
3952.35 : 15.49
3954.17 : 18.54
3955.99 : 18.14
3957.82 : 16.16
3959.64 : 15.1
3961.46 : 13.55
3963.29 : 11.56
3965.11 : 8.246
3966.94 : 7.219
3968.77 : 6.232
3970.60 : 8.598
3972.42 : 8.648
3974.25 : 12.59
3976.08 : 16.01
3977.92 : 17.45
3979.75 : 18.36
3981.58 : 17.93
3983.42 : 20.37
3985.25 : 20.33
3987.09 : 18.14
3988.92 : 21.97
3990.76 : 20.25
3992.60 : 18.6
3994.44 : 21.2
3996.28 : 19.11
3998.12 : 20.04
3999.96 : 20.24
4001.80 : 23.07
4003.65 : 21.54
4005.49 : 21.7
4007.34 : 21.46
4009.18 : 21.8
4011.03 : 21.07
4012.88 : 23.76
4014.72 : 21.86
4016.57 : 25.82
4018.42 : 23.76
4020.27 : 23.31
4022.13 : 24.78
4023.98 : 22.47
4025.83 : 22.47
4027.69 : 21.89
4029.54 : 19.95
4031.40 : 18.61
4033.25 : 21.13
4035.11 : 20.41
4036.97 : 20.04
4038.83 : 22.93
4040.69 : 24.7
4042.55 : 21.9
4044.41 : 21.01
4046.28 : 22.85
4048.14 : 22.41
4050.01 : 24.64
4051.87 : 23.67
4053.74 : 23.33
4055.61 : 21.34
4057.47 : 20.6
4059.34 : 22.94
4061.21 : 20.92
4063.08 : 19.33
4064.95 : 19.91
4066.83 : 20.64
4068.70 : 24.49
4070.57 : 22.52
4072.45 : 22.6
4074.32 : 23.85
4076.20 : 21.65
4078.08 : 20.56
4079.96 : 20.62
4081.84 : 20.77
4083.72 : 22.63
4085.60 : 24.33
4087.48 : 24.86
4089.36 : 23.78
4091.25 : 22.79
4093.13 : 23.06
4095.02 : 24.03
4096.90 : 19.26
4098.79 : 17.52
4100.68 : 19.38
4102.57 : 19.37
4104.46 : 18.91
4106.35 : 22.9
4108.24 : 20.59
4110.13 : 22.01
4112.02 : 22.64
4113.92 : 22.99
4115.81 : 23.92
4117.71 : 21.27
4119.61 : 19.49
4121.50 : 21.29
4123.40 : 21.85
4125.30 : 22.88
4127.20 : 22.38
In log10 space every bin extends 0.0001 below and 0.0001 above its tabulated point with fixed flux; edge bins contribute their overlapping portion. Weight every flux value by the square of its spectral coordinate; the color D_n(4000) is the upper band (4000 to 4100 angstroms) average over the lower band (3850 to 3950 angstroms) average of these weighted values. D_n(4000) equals 1.87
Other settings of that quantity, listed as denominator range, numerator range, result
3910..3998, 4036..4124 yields 1.61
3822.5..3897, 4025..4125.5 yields 2.15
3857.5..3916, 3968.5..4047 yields 1.60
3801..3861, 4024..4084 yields 2.17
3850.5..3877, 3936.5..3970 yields 1.18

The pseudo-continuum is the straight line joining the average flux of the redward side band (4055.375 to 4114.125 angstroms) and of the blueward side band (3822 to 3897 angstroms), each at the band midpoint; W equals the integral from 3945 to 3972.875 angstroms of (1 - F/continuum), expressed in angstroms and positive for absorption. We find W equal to 4.5 angstroms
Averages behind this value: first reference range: 11.3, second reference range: 21.7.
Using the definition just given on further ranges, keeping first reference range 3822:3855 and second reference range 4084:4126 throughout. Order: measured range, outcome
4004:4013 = -2.17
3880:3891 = 0.85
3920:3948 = 5.86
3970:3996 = -1.36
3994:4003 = -1.91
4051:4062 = -1.40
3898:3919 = -3.83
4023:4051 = -4.54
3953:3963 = -0.45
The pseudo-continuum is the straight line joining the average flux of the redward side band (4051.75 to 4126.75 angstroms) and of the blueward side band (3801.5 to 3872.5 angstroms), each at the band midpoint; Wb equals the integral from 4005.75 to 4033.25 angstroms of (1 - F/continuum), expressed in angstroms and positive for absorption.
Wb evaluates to -5.0 angstroms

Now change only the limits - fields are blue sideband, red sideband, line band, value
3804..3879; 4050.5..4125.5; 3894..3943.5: 4.36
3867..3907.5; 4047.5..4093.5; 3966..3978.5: 4.74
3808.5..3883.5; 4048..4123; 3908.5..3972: 9.80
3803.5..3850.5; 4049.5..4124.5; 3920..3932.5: 2.69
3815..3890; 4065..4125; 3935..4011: 1.72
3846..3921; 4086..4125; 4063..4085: -1.41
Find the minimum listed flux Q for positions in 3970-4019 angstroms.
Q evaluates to 8.598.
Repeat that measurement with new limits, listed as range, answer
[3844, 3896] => 8.847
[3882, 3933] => 6.506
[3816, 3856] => 7.32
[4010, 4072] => 18.61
